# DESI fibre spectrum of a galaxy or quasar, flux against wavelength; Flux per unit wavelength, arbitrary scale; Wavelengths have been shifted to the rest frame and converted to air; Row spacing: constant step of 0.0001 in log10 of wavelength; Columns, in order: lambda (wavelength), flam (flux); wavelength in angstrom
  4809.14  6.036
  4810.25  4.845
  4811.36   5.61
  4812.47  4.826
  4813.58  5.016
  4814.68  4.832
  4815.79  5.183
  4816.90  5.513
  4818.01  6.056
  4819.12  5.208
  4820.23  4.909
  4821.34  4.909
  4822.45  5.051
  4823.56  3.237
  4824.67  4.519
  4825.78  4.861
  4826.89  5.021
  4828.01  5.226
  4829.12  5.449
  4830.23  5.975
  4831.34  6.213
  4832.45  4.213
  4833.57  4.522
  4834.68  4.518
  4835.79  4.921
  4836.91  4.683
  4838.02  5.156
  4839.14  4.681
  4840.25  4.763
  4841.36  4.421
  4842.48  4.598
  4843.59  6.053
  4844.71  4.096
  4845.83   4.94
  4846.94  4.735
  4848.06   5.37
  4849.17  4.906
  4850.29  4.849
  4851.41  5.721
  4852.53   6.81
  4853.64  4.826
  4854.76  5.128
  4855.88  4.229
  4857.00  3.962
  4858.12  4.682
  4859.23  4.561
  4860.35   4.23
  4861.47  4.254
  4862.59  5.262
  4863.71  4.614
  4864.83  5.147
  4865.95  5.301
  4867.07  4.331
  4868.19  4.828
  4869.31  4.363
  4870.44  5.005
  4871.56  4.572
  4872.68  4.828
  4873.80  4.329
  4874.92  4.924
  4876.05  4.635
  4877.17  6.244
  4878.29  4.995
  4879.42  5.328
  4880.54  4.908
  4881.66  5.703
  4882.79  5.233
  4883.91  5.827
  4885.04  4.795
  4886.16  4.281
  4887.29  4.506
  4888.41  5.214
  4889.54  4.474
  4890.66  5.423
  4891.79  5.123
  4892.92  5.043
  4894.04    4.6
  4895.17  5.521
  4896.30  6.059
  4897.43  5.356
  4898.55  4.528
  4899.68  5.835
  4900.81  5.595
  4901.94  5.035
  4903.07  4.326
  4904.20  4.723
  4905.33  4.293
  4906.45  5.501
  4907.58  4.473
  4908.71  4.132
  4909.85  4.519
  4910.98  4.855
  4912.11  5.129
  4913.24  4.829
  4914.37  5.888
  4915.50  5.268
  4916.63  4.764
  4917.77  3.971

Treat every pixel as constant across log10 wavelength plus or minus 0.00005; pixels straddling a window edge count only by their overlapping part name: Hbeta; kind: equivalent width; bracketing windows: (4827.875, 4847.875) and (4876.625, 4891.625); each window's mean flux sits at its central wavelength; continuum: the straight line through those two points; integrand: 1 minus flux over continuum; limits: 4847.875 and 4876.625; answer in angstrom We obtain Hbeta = 1.3 angstrom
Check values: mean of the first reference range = 4.96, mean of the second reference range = 5.15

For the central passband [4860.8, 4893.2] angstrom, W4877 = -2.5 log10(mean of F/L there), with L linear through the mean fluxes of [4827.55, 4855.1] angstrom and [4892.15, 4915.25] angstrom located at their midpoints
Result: 0.02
